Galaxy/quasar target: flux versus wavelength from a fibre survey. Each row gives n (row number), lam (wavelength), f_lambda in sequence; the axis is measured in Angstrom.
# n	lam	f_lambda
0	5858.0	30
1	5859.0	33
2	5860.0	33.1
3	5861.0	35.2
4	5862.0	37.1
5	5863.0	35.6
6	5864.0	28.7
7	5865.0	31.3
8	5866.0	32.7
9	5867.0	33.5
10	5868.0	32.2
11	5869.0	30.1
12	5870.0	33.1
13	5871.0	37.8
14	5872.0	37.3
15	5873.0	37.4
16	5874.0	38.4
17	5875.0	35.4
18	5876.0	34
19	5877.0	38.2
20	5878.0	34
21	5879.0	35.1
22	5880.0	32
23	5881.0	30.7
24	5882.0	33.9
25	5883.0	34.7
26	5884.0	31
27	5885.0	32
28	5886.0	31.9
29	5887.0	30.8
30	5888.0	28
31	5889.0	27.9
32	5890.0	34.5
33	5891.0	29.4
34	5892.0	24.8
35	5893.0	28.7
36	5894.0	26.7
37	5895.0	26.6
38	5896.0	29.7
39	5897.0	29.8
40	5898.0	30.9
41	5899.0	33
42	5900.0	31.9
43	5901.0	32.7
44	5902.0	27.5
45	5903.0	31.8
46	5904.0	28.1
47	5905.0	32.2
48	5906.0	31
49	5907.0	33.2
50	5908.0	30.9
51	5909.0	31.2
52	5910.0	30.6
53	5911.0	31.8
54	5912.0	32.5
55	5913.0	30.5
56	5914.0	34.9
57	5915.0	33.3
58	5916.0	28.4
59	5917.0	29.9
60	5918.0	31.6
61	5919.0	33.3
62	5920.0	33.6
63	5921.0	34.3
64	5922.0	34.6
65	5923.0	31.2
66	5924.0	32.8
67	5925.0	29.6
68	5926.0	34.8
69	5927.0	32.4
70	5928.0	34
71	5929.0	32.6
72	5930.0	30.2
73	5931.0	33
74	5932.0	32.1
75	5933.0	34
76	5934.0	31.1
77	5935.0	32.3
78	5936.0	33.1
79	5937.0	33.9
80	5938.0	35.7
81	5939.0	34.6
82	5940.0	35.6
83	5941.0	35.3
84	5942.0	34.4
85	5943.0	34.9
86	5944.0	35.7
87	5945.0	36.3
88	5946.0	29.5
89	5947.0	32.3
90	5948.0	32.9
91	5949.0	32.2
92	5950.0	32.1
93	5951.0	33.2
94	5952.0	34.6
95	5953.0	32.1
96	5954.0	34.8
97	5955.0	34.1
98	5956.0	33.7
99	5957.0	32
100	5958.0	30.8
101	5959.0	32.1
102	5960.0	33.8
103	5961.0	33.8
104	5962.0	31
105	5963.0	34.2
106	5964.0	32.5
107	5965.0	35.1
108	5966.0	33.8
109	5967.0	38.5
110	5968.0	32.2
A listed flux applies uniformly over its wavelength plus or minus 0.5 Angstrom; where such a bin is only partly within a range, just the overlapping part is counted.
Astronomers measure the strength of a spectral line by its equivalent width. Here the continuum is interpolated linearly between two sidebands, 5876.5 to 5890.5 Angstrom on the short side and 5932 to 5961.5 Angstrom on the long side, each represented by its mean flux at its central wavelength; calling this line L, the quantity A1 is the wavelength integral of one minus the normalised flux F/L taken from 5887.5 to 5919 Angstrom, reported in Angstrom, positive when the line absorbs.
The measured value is 2.2 Angstrom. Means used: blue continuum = 32.5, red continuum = 33.5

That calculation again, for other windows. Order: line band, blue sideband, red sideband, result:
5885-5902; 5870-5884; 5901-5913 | 1.56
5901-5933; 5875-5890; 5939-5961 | 1.11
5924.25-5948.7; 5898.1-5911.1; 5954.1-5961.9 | -0.85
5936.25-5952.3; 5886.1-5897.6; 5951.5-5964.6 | -0.87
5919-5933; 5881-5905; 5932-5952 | -0.10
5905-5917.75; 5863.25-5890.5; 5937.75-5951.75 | 0.77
